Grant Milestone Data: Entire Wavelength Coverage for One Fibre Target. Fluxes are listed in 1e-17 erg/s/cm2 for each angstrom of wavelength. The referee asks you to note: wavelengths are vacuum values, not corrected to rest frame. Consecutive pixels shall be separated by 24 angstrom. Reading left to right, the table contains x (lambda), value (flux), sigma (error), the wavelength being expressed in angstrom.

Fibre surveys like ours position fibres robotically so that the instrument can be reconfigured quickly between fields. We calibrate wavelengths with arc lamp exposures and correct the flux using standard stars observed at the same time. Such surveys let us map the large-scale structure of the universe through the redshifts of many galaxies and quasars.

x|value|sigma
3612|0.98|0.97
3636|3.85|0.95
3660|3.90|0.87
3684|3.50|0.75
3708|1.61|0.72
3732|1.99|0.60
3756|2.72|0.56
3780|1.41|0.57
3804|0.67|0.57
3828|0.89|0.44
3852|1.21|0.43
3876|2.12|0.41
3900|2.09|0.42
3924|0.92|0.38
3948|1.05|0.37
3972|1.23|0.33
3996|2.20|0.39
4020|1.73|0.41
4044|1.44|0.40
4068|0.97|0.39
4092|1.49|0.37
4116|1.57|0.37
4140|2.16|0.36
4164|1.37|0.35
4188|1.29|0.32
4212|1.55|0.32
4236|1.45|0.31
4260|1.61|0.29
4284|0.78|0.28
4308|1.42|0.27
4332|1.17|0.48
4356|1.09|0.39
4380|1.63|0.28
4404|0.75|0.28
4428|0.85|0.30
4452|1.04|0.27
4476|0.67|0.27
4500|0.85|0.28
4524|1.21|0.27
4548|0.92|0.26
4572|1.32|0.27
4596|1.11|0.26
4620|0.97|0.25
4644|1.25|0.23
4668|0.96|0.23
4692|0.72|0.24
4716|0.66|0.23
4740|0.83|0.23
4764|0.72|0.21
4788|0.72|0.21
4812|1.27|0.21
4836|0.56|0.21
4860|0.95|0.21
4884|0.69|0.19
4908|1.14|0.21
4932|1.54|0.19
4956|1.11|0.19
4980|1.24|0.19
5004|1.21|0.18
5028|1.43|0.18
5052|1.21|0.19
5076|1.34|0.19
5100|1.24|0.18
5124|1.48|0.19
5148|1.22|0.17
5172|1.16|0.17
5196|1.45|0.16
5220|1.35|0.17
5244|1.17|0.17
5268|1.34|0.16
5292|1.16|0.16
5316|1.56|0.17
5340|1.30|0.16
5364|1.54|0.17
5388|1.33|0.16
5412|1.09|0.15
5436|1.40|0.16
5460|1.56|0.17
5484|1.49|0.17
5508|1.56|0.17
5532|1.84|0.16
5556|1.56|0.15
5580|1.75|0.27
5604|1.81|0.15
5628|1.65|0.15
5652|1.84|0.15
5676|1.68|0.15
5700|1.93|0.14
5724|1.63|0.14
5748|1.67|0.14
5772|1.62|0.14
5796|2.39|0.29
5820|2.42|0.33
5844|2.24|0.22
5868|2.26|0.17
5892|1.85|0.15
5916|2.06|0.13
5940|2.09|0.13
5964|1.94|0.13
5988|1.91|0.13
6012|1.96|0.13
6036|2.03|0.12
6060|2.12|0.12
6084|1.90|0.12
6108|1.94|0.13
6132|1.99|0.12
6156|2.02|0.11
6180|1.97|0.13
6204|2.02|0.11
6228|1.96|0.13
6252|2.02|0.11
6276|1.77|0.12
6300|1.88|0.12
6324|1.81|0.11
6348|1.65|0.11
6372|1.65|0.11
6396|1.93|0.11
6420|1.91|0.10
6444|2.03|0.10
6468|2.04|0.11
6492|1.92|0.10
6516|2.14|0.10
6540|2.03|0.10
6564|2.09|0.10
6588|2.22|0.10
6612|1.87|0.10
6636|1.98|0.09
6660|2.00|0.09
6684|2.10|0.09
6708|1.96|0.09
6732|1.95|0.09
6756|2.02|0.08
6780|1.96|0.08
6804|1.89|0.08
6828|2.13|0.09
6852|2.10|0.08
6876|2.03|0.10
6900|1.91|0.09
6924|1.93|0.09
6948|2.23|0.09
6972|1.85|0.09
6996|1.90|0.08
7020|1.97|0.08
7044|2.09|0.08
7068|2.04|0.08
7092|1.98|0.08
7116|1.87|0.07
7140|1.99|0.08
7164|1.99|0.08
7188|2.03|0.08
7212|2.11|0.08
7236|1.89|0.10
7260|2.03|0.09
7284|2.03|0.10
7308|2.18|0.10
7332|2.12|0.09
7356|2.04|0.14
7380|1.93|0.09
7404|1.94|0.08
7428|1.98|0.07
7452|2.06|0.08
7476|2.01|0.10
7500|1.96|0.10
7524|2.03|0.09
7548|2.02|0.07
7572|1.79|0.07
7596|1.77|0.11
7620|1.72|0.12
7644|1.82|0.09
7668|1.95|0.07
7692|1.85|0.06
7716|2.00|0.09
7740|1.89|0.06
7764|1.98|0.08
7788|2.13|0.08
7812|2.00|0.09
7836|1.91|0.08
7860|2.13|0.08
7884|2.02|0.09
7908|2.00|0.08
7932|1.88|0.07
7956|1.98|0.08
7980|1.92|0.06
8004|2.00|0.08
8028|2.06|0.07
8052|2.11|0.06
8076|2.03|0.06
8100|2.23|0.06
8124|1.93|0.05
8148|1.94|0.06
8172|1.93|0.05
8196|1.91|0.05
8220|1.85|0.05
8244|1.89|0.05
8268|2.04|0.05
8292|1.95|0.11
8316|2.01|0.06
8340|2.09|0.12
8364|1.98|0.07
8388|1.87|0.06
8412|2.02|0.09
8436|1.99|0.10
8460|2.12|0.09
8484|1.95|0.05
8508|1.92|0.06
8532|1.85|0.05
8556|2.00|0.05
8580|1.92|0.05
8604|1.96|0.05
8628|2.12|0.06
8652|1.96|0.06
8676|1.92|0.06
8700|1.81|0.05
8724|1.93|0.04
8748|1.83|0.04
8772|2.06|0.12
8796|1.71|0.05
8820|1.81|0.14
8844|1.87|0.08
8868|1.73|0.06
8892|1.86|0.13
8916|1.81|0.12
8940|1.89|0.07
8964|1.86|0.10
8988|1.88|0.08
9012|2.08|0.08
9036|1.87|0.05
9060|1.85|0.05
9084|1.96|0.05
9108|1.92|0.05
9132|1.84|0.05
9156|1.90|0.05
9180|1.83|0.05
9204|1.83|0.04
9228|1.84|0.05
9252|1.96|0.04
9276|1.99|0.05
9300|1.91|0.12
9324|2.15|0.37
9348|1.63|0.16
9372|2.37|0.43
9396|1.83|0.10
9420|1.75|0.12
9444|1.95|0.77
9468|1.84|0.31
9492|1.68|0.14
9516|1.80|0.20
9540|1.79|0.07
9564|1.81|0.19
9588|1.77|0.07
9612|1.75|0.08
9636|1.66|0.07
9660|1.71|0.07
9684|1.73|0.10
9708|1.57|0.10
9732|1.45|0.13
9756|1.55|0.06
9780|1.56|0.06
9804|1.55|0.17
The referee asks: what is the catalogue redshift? 0.23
